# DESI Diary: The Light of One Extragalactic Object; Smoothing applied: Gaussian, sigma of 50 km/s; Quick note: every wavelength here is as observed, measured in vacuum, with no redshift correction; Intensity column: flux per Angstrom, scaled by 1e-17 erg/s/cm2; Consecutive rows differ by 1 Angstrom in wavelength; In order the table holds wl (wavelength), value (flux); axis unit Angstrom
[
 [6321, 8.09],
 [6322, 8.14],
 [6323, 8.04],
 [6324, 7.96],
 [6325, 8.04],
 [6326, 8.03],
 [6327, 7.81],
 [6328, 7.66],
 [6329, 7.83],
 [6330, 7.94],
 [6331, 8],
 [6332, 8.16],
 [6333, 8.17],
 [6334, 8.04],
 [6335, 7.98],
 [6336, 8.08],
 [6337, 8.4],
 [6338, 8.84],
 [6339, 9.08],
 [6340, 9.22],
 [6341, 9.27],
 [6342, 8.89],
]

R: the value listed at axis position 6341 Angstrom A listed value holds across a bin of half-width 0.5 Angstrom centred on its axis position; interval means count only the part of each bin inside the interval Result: 9.27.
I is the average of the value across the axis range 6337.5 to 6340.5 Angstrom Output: 9.05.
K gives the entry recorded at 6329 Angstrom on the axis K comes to 7.83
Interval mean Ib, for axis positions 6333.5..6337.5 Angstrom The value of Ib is 8.12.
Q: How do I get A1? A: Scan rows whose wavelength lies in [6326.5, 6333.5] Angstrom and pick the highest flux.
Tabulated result 8.17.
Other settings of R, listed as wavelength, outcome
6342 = 8.89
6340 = 9.22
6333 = 8.17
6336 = 8.08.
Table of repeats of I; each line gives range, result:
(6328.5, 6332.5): 7.98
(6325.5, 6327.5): 7.92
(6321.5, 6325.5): 8.04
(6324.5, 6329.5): 7.87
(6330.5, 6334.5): 8.09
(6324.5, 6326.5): 8.04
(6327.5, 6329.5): 7.75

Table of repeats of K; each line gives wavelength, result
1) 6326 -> 8.03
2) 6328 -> 7.66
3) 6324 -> 7.96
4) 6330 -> 7.94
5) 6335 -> 7.98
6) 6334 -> 8.04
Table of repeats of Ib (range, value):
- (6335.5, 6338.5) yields 8.44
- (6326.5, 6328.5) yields 7.73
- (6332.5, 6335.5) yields 8.06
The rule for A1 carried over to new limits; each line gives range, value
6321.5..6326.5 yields 8.14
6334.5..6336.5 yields 8.08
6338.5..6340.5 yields 9.22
